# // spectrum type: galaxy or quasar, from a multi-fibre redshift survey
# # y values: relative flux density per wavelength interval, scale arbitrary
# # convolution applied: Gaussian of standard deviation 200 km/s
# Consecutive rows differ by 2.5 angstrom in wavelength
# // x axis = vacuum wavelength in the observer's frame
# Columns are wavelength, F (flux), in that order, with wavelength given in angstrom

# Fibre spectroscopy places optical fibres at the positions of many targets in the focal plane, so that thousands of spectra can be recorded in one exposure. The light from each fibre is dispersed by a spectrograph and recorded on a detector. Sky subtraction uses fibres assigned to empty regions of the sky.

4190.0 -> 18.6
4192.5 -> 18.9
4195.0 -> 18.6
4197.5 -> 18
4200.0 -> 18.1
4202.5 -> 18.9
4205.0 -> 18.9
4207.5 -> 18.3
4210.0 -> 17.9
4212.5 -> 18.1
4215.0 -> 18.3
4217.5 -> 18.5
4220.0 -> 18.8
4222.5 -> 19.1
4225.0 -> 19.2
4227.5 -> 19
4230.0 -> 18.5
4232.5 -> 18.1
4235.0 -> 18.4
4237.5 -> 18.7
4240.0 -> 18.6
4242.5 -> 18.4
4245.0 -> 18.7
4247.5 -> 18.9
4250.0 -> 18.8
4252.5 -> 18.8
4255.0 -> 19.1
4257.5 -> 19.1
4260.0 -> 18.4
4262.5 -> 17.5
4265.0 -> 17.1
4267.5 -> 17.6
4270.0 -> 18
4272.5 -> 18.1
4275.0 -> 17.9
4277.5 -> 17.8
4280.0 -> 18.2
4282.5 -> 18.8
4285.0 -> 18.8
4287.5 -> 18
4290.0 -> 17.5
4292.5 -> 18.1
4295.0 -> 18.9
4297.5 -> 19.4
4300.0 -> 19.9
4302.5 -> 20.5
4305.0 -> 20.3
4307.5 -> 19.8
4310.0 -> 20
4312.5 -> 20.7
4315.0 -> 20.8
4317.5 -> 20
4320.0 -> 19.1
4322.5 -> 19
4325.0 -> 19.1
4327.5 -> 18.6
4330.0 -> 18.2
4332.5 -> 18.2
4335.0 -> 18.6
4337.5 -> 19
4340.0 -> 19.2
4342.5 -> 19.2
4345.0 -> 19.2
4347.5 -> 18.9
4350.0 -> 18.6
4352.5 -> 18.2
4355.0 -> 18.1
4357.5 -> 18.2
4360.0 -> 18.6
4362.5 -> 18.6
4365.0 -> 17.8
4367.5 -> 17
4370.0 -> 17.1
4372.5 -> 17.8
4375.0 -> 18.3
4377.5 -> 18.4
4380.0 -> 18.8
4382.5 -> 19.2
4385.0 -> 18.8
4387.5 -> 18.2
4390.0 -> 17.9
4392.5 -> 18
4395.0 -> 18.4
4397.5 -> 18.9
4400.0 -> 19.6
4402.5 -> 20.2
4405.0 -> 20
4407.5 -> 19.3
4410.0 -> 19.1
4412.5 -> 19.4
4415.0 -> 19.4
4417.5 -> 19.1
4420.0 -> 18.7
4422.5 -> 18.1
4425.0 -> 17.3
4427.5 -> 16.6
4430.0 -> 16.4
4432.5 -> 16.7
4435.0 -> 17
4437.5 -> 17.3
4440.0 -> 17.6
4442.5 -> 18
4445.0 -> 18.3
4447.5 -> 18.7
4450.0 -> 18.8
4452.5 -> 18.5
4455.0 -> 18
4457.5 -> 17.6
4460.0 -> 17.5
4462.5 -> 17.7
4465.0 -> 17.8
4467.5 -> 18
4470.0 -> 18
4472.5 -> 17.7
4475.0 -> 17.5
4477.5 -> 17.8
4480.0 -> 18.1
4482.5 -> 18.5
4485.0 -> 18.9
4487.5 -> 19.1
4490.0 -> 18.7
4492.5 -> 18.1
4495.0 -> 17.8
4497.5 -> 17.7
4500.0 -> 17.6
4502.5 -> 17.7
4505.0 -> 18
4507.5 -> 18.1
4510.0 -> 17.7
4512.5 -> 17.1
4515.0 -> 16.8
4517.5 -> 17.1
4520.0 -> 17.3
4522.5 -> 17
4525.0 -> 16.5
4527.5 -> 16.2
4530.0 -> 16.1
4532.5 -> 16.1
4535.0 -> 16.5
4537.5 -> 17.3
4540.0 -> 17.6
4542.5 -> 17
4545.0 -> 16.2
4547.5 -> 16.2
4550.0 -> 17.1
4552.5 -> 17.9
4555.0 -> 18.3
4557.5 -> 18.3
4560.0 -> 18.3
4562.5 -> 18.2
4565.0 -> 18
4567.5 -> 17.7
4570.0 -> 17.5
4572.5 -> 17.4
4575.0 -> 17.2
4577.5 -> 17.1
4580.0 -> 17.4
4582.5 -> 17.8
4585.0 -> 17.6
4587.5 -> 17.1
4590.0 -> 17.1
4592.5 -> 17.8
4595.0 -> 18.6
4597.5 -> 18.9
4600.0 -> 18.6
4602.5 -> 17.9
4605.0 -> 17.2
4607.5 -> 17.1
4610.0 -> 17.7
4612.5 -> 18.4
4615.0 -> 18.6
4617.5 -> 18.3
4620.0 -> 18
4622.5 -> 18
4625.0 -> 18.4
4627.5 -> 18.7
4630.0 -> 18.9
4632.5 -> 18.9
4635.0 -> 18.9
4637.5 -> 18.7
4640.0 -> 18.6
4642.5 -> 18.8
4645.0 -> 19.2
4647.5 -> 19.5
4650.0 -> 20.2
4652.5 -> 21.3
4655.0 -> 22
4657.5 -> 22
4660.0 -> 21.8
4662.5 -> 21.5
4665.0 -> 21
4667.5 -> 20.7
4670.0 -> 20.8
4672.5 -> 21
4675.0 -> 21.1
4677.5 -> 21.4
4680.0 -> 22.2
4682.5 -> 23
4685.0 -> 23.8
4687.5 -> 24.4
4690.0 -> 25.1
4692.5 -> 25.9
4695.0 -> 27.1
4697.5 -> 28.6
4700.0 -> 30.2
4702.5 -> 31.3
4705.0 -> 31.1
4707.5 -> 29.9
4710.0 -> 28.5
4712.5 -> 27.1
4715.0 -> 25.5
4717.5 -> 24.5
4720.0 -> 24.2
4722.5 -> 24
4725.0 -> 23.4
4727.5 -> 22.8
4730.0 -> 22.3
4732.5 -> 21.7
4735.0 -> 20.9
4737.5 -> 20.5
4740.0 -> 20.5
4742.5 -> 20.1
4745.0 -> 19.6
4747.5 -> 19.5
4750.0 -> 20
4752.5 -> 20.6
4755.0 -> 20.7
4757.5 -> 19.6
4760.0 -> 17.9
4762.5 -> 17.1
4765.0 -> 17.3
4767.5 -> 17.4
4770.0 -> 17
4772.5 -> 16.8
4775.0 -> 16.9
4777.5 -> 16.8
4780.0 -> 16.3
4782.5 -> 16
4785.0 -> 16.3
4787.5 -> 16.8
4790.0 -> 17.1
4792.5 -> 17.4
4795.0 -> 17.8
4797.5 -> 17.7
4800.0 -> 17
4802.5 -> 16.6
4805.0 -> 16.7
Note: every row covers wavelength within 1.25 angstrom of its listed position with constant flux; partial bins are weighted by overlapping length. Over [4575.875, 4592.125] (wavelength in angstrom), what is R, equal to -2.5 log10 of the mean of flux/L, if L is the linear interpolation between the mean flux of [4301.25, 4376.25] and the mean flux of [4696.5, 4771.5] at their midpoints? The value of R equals 0.22 mag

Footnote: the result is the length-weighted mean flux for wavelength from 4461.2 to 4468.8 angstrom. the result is 17.8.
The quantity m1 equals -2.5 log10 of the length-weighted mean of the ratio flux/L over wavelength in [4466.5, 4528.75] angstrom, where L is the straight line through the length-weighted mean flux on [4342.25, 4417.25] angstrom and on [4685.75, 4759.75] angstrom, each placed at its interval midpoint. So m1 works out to 0.16 mag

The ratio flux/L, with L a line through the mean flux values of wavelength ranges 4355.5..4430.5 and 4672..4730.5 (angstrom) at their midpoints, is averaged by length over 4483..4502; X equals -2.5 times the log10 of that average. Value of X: 0.137 mag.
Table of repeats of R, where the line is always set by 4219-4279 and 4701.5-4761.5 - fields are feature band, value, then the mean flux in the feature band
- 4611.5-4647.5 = 0.19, 18.6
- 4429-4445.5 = 0.17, 17.3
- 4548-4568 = 0.19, 17.9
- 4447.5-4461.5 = 0.13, 18.1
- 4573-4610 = 0.23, 17.7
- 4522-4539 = 0.27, 16.5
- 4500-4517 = 0.19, 17.5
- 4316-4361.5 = 0.03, 18.8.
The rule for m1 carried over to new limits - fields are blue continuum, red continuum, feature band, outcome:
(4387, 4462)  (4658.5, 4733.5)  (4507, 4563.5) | 0.21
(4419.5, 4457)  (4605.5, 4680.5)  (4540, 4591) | 0.09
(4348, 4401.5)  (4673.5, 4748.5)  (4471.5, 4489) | 0.11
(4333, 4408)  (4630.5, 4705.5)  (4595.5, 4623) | 0.20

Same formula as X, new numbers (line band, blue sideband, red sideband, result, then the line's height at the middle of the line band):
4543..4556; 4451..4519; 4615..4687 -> 0.10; 18.8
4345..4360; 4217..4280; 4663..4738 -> 0.08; 19.8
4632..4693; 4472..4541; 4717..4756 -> -0.05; 20.2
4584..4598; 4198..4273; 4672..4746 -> 0.28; 23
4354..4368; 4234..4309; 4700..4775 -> 0.07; 19.3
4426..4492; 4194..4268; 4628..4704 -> 0.15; 20.5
